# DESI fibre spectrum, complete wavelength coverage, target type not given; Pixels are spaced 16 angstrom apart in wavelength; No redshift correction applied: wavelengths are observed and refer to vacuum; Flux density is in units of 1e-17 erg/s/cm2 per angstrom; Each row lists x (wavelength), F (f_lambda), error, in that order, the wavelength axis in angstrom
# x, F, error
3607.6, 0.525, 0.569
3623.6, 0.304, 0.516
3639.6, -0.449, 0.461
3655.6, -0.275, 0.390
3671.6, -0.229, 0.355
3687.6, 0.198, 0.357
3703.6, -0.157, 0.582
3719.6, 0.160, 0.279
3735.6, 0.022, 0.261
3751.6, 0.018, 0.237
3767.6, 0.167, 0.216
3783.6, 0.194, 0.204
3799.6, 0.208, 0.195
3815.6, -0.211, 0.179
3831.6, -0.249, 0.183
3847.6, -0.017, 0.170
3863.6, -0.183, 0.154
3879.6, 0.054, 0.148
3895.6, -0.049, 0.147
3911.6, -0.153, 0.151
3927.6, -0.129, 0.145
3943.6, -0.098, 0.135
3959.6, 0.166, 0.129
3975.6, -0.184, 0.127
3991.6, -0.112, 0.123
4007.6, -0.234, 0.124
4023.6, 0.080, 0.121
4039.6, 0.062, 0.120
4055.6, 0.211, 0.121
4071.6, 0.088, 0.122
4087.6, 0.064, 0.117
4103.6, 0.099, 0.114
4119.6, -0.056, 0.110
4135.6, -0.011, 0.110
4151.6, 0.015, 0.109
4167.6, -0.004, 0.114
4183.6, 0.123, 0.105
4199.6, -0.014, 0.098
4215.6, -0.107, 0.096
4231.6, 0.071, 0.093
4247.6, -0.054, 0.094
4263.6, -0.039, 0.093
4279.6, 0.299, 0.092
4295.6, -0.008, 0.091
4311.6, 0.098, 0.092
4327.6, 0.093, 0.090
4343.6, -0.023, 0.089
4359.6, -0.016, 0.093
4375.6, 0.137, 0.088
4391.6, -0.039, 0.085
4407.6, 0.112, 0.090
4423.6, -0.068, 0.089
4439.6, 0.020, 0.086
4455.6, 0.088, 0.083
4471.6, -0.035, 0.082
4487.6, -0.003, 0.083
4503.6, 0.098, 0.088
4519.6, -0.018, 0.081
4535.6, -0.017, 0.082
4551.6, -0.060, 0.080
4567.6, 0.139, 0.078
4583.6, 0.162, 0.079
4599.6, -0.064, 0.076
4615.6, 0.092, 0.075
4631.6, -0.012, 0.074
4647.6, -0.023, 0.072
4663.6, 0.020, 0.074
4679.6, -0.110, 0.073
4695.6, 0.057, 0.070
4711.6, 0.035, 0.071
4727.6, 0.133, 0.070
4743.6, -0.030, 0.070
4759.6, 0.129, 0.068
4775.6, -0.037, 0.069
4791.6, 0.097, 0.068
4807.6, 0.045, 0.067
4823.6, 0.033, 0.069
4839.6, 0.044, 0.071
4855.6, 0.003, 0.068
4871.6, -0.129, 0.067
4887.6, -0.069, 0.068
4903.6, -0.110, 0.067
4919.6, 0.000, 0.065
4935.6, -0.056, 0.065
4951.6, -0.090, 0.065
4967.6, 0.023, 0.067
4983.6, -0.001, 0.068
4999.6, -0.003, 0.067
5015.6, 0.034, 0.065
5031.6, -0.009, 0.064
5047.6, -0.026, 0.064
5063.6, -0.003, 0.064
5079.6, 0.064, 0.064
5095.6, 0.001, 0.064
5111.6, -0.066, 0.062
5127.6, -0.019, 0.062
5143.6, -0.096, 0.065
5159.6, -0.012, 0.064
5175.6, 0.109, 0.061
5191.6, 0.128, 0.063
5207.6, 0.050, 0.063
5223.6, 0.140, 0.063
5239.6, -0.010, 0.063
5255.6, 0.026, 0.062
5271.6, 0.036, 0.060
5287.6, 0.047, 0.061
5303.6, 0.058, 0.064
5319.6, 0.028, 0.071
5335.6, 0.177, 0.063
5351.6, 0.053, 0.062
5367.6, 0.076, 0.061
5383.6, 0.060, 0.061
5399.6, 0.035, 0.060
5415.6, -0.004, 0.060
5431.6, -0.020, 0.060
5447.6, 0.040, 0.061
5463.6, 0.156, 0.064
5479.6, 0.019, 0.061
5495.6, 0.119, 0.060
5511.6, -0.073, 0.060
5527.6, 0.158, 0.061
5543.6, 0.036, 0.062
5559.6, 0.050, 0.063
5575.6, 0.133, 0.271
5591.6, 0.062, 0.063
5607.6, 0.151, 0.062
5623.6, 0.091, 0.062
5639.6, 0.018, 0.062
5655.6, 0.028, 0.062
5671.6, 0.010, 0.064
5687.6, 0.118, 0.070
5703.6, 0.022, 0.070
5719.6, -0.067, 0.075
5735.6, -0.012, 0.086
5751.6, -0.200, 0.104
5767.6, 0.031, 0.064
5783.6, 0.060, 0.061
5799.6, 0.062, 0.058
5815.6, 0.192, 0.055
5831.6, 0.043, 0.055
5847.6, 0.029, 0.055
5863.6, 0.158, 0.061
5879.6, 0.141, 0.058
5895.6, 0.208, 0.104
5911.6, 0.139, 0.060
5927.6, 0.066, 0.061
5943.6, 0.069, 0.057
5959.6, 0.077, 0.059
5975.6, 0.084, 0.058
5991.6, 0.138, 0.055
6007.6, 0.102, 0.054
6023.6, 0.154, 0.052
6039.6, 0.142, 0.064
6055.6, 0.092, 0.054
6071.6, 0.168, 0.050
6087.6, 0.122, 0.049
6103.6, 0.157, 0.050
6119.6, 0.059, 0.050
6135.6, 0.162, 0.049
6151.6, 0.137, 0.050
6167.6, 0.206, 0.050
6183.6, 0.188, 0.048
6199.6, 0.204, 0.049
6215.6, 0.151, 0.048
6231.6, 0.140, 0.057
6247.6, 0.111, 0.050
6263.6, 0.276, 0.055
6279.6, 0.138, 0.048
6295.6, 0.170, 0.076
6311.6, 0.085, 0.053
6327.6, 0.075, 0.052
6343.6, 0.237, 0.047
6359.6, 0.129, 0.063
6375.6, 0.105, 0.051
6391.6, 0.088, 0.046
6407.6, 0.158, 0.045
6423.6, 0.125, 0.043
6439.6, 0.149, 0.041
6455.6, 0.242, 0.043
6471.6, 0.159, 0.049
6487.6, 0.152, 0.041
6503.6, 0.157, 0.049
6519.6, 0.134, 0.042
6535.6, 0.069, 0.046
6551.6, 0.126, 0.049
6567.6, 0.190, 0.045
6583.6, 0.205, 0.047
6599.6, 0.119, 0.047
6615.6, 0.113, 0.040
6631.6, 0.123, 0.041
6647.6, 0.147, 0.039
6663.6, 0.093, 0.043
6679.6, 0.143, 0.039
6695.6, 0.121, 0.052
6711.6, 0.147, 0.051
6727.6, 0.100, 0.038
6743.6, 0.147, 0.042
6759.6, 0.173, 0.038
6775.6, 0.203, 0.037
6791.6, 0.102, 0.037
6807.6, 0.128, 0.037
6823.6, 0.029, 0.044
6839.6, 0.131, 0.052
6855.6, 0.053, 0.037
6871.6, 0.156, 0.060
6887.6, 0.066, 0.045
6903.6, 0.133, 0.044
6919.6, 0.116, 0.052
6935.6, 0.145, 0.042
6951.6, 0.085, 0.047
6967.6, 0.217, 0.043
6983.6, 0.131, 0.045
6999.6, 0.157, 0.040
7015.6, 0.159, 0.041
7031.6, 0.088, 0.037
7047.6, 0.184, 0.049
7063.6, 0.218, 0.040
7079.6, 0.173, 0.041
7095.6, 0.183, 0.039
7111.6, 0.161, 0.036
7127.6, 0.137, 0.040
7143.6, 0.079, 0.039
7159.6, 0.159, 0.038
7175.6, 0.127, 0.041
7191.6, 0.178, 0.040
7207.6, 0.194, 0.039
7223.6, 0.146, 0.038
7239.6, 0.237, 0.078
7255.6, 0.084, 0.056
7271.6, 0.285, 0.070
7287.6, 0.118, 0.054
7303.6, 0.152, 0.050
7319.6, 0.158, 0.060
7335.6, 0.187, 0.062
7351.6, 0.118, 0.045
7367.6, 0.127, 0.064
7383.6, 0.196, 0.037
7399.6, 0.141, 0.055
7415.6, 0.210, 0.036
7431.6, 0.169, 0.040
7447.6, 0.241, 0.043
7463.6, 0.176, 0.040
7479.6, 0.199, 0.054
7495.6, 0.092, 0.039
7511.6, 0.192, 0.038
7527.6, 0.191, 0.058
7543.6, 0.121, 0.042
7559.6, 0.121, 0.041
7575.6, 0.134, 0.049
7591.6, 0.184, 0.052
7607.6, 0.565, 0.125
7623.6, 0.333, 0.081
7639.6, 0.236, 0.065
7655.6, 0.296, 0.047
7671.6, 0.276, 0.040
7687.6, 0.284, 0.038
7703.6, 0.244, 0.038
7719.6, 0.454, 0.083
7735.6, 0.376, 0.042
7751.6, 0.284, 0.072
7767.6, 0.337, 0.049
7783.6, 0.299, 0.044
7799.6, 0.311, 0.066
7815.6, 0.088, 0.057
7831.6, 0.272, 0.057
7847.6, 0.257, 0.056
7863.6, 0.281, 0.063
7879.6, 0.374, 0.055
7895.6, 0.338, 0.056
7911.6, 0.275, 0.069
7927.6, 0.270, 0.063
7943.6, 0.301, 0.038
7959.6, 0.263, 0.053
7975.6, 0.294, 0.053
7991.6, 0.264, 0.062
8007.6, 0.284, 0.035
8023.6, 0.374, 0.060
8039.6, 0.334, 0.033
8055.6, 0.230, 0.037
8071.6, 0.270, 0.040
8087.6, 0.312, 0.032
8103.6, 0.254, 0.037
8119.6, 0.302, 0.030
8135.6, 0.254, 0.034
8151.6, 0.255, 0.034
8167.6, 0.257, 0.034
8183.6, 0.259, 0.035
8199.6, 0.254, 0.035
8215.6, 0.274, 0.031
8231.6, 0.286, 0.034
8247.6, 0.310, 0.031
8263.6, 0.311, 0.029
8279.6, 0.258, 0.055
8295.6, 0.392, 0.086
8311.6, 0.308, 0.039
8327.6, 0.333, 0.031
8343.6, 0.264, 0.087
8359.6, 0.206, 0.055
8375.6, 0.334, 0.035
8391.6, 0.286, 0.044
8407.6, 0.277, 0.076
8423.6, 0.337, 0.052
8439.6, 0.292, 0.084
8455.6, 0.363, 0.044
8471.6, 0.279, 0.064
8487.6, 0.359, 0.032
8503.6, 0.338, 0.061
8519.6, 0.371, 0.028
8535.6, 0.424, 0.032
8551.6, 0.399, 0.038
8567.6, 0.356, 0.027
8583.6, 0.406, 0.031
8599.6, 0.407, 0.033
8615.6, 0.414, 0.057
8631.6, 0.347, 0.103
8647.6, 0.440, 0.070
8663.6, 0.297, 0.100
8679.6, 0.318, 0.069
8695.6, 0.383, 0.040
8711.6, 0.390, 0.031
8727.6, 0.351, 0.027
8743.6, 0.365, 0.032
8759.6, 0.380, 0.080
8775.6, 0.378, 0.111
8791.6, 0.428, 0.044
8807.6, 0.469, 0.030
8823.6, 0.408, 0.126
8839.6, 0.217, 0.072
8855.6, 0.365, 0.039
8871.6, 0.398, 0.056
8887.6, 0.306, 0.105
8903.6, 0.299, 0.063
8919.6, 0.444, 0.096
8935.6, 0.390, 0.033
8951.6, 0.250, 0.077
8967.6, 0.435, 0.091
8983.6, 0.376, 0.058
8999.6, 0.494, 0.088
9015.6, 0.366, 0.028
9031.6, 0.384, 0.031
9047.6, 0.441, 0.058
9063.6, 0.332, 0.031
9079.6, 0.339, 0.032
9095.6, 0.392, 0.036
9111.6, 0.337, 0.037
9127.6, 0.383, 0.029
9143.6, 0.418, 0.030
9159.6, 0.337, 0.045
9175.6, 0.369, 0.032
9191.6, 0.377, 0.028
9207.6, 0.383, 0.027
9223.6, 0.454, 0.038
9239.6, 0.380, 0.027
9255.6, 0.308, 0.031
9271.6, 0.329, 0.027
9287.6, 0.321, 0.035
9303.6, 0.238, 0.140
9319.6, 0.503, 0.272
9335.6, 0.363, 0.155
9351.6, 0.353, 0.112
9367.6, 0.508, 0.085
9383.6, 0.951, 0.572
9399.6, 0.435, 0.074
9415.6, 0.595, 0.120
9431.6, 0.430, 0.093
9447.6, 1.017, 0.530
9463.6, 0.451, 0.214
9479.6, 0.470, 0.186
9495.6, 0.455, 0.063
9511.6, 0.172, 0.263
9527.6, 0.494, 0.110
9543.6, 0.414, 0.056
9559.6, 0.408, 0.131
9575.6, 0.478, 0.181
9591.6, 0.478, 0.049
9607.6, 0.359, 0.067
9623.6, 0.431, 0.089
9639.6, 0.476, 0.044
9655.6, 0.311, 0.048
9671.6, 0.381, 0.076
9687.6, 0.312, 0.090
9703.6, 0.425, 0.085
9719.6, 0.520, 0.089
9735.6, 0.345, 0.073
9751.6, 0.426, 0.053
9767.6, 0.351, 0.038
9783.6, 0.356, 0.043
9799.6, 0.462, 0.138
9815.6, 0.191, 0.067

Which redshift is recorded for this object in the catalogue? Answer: 0.90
